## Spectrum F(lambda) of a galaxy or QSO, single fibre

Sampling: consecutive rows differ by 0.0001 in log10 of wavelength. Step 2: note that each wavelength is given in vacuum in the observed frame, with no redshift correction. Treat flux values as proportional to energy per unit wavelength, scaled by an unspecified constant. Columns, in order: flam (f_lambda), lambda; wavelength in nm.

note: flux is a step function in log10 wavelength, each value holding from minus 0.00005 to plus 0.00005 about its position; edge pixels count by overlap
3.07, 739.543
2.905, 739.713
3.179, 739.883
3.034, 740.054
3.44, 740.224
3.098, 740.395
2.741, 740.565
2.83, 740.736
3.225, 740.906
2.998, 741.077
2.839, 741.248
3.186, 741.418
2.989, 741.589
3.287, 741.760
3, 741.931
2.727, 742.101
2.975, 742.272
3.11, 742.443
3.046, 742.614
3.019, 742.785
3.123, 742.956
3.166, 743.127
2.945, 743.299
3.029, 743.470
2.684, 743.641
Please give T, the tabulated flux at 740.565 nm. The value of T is 2.741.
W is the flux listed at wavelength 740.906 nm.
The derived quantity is 3.225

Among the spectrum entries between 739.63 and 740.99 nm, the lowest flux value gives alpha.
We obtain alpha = 2.741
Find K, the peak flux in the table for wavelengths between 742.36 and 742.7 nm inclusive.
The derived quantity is 3.11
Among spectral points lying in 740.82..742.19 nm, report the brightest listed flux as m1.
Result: 3.287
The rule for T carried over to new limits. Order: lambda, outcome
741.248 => 2.839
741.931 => 3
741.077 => 2.998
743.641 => 2.684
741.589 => 2.989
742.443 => 3.11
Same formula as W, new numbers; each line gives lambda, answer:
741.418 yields 3.186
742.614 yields 3.046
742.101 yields 2.727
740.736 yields 2.83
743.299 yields 2.945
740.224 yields 3.44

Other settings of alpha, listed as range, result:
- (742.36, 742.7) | 3.046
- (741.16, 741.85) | 2.839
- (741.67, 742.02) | 3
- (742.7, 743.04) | 3.019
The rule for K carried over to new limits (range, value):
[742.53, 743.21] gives 3.166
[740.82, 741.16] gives 3.225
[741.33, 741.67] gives 3.186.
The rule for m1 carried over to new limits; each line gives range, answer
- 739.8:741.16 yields 3.44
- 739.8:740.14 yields 3.179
